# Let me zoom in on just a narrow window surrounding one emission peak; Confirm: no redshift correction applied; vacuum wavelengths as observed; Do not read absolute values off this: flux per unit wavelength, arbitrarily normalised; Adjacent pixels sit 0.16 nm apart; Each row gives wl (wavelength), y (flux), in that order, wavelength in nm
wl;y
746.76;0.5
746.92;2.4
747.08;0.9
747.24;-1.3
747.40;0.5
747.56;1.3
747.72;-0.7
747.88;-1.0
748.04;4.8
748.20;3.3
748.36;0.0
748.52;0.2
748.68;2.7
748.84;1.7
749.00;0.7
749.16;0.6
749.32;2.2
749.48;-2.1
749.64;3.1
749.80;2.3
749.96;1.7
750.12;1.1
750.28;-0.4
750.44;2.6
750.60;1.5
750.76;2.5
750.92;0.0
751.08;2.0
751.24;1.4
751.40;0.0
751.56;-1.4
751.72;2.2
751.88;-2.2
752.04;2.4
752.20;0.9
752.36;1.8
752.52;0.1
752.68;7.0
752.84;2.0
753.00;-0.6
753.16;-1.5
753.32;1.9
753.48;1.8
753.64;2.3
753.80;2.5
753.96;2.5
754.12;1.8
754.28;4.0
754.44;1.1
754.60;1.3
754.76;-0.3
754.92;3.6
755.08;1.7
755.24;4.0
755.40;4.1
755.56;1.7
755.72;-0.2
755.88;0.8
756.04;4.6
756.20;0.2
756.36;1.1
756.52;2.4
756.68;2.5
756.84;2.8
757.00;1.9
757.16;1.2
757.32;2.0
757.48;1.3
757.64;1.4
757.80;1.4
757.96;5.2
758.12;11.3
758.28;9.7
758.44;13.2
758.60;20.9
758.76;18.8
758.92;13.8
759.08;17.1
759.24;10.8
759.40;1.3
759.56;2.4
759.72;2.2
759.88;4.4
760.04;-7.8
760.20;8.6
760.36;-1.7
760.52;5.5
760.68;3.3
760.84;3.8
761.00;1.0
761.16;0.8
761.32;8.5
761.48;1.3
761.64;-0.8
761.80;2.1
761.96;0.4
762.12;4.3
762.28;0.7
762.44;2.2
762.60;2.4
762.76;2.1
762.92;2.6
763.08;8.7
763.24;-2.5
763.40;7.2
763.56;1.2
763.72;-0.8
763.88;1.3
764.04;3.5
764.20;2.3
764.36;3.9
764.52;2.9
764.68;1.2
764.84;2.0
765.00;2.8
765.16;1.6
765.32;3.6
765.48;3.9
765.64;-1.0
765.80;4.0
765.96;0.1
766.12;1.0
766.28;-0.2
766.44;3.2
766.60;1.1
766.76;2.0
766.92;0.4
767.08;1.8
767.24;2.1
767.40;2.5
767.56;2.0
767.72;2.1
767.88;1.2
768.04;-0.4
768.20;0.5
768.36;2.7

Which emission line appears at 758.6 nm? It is [O II]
